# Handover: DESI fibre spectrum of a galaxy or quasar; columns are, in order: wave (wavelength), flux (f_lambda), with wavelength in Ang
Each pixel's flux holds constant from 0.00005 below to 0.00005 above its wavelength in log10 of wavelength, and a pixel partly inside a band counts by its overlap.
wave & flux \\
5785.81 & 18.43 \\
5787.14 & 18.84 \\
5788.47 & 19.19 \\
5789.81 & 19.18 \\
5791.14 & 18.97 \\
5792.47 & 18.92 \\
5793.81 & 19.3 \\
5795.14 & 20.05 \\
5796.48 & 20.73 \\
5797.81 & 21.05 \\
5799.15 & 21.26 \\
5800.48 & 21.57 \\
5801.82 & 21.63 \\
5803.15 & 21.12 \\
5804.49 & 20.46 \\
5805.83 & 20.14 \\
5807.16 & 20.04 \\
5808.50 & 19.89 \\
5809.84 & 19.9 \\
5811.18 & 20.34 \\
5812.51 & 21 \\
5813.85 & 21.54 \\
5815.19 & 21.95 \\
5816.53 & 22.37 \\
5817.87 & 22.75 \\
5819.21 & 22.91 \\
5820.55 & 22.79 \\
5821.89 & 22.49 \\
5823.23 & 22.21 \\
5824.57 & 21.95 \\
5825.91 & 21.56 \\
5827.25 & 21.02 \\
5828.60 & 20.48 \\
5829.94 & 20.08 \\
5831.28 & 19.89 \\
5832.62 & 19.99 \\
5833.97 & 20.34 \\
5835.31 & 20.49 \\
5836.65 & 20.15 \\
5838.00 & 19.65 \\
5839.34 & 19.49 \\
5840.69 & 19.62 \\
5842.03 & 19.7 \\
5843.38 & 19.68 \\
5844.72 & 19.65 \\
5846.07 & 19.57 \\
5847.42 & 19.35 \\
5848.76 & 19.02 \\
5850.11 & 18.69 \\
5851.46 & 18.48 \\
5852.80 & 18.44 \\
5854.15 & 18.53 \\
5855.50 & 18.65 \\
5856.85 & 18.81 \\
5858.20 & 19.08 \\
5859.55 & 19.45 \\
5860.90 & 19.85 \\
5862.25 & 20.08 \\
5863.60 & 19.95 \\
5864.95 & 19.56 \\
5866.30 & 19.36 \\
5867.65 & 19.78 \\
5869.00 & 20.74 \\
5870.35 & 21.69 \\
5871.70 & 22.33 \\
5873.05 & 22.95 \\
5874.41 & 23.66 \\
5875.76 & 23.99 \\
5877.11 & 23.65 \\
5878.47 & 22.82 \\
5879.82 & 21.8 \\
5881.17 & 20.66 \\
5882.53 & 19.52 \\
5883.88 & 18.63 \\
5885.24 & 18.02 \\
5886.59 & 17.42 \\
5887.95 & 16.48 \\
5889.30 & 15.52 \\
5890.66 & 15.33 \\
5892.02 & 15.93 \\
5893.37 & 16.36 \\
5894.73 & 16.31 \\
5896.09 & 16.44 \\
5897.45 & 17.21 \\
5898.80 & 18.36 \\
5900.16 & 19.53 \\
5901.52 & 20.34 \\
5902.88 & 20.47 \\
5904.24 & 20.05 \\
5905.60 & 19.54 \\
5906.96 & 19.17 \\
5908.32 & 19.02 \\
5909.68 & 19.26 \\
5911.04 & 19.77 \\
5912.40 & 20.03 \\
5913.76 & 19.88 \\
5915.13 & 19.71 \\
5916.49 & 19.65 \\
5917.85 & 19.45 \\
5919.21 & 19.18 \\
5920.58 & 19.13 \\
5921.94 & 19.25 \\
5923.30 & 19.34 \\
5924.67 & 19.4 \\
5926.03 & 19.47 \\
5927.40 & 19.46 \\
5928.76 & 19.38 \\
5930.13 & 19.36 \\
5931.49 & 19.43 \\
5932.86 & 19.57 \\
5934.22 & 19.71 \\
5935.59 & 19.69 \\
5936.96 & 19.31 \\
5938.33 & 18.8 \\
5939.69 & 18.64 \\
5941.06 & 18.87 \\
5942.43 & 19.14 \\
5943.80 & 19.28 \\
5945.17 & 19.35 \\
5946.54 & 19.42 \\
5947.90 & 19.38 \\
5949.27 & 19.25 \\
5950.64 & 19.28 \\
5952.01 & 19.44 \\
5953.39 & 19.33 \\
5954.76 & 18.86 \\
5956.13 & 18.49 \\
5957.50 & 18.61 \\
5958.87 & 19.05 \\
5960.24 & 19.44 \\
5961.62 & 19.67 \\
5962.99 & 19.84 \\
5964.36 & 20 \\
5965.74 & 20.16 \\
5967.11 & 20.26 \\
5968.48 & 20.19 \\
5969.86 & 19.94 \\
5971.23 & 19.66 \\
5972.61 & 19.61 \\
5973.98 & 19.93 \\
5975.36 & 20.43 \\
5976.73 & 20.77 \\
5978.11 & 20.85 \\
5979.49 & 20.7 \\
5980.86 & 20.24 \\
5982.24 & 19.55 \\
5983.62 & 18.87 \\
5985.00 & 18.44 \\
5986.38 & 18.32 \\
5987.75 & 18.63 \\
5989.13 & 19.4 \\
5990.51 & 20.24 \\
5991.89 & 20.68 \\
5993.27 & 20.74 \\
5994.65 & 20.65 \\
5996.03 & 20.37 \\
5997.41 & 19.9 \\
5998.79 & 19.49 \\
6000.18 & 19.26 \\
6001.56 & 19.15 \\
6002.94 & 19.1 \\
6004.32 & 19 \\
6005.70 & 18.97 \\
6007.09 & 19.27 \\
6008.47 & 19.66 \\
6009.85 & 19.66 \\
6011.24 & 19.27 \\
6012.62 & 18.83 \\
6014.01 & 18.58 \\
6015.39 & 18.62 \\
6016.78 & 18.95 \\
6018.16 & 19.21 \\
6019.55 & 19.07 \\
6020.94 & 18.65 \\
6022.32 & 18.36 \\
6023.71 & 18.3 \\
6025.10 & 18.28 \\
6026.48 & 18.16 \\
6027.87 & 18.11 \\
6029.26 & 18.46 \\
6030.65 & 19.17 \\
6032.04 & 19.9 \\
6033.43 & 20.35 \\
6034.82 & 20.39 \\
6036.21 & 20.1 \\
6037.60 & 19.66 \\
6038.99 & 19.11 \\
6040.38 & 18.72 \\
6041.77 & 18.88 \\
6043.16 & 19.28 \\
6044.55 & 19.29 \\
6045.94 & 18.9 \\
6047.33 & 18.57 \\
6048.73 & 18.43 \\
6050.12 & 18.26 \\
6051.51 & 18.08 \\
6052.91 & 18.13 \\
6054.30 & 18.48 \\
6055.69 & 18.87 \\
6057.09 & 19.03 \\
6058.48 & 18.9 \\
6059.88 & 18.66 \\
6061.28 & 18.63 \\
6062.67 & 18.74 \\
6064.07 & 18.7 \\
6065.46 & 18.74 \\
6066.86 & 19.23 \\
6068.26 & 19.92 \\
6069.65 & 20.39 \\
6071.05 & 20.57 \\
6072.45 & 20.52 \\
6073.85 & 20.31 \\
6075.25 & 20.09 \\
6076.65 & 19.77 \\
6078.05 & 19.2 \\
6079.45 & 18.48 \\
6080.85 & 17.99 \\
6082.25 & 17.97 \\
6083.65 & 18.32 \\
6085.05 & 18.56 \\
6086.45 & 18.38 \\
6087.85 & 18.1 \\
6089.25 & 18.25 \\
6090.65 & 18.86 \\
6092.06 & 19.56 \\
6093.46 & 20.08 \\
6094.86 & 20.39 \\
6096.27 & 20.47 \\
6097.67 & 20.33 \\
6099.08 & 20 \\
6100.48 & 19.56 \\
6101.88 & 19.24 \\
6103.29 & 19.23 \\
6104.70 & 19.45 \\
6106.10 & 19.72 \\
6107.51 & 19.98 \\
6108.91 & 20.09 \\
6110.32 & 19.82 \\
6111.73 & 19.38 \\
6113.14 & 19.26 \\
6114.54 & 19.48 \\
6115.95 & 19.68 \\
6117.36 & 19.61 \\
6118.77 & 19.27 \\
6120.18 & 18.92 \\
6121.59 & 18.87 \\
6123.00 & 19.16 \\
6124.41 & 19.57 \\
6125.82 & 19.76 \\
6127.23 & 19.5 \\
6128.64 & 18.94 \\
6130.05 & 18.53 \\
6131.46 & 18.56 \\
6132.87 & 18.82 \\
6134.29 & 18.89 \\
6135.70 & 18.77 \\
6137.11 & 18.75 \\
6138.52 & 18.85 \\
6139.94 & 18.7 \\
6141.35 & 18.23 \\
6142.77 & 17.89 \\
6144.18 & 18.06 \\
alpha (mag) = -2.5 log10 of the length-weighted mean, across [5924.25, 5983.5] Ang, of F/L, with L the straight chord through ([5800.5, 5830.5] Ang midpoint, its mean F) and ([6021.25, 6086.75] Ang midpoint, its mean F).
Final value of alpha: 0.02 mag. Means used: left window 21.3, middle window 19.6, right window 19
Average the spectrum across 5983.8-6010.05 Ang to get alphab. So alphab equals 19.5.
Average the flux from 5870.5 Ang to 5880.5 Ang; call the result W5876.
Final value 23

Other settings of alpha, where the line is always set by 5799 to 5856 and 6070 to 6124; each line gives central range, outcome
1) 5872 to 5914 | 0.050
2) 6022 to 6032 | 0.067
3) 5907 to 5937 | 0.035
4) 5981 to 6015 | 0.021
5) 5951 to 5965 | 0.038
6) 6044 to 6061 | 0.054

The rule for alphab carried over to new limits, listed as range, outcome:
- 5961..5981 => 20.2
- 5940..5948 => 19.2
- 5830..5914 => 19.5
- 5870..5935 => 19.4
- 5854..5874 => 20.1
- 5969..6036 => 19.4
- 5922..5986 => 19.5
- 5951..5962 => 19.1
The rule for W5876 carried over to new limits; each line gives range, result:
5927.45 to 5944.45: 19.3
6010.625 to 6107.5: 19.1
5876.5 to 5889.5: 19.6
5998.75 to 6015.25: 19.2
